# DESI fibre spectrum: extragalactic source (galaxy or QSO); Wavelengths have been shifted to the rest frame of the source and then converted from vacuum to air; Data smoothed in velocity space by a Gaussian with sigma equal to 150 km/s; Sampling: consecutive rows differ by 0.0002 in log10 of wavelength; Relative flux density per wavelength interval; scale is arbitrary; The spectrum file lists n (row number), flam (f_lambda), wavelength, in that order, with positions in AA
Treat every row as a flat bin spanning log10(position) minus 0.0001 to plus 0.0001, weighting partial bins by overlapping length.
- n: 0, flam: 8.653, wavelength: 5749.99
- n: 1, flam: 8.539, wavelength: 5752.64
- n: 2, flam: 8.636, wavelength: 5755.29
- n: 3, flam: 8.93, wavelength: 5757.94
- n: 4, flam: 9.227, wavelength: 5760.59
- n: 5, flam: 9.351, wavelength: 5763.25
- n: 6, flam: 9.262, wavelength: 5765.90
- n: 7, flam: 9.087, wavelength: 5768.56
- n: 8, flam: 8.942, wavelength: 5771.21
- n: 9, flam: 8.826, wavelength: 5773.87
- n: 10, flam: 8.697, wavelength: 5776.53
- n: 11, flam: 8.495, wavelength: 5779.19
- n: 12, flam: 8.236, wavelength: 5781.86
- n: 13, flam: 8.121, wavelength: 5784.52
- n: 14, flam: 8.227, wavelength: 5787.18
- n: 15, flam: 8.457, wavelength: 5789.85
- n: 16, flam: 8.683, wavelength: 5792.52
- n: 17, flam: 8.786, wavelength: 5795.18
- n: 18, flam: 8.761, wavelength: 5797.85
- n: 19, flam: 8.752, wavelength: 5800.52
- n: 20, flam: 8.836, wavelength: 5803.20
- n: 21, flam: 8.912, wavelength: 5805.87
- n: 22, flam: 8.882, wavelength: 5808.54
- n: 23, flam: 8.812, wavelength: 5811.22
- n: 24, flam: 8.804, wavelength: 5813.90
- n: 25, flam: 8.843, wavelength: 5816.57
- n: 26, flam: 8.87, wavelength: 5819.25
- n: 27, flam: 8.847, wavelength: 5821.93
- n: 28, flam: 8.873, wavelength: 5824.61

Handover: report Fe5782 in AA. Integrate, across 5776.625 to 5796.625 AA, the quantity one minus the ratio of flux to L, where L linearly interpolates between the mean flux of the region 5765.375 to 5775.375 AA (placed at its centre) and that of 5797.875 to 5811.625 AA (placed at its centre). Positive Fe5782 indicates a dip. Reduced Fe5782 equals 1.1 AA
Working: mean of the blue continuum 9.01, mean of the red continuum 8.83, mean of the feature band 8.45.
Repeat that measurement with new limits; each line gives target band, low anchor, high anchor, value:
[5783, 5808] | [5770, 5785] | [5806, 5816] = 0.3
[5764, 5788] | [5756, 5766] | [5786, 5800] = 0.6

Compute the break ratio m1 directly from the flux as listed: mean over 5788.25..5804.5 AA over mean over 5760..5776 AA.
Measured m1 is 1.0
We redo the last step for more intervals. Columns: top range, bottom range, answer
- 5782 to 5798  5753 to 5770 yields 0.94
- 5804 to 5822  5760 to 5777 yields 0.98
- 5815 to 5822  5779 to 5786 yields 1.07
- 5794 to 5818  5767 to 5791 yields 1.03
